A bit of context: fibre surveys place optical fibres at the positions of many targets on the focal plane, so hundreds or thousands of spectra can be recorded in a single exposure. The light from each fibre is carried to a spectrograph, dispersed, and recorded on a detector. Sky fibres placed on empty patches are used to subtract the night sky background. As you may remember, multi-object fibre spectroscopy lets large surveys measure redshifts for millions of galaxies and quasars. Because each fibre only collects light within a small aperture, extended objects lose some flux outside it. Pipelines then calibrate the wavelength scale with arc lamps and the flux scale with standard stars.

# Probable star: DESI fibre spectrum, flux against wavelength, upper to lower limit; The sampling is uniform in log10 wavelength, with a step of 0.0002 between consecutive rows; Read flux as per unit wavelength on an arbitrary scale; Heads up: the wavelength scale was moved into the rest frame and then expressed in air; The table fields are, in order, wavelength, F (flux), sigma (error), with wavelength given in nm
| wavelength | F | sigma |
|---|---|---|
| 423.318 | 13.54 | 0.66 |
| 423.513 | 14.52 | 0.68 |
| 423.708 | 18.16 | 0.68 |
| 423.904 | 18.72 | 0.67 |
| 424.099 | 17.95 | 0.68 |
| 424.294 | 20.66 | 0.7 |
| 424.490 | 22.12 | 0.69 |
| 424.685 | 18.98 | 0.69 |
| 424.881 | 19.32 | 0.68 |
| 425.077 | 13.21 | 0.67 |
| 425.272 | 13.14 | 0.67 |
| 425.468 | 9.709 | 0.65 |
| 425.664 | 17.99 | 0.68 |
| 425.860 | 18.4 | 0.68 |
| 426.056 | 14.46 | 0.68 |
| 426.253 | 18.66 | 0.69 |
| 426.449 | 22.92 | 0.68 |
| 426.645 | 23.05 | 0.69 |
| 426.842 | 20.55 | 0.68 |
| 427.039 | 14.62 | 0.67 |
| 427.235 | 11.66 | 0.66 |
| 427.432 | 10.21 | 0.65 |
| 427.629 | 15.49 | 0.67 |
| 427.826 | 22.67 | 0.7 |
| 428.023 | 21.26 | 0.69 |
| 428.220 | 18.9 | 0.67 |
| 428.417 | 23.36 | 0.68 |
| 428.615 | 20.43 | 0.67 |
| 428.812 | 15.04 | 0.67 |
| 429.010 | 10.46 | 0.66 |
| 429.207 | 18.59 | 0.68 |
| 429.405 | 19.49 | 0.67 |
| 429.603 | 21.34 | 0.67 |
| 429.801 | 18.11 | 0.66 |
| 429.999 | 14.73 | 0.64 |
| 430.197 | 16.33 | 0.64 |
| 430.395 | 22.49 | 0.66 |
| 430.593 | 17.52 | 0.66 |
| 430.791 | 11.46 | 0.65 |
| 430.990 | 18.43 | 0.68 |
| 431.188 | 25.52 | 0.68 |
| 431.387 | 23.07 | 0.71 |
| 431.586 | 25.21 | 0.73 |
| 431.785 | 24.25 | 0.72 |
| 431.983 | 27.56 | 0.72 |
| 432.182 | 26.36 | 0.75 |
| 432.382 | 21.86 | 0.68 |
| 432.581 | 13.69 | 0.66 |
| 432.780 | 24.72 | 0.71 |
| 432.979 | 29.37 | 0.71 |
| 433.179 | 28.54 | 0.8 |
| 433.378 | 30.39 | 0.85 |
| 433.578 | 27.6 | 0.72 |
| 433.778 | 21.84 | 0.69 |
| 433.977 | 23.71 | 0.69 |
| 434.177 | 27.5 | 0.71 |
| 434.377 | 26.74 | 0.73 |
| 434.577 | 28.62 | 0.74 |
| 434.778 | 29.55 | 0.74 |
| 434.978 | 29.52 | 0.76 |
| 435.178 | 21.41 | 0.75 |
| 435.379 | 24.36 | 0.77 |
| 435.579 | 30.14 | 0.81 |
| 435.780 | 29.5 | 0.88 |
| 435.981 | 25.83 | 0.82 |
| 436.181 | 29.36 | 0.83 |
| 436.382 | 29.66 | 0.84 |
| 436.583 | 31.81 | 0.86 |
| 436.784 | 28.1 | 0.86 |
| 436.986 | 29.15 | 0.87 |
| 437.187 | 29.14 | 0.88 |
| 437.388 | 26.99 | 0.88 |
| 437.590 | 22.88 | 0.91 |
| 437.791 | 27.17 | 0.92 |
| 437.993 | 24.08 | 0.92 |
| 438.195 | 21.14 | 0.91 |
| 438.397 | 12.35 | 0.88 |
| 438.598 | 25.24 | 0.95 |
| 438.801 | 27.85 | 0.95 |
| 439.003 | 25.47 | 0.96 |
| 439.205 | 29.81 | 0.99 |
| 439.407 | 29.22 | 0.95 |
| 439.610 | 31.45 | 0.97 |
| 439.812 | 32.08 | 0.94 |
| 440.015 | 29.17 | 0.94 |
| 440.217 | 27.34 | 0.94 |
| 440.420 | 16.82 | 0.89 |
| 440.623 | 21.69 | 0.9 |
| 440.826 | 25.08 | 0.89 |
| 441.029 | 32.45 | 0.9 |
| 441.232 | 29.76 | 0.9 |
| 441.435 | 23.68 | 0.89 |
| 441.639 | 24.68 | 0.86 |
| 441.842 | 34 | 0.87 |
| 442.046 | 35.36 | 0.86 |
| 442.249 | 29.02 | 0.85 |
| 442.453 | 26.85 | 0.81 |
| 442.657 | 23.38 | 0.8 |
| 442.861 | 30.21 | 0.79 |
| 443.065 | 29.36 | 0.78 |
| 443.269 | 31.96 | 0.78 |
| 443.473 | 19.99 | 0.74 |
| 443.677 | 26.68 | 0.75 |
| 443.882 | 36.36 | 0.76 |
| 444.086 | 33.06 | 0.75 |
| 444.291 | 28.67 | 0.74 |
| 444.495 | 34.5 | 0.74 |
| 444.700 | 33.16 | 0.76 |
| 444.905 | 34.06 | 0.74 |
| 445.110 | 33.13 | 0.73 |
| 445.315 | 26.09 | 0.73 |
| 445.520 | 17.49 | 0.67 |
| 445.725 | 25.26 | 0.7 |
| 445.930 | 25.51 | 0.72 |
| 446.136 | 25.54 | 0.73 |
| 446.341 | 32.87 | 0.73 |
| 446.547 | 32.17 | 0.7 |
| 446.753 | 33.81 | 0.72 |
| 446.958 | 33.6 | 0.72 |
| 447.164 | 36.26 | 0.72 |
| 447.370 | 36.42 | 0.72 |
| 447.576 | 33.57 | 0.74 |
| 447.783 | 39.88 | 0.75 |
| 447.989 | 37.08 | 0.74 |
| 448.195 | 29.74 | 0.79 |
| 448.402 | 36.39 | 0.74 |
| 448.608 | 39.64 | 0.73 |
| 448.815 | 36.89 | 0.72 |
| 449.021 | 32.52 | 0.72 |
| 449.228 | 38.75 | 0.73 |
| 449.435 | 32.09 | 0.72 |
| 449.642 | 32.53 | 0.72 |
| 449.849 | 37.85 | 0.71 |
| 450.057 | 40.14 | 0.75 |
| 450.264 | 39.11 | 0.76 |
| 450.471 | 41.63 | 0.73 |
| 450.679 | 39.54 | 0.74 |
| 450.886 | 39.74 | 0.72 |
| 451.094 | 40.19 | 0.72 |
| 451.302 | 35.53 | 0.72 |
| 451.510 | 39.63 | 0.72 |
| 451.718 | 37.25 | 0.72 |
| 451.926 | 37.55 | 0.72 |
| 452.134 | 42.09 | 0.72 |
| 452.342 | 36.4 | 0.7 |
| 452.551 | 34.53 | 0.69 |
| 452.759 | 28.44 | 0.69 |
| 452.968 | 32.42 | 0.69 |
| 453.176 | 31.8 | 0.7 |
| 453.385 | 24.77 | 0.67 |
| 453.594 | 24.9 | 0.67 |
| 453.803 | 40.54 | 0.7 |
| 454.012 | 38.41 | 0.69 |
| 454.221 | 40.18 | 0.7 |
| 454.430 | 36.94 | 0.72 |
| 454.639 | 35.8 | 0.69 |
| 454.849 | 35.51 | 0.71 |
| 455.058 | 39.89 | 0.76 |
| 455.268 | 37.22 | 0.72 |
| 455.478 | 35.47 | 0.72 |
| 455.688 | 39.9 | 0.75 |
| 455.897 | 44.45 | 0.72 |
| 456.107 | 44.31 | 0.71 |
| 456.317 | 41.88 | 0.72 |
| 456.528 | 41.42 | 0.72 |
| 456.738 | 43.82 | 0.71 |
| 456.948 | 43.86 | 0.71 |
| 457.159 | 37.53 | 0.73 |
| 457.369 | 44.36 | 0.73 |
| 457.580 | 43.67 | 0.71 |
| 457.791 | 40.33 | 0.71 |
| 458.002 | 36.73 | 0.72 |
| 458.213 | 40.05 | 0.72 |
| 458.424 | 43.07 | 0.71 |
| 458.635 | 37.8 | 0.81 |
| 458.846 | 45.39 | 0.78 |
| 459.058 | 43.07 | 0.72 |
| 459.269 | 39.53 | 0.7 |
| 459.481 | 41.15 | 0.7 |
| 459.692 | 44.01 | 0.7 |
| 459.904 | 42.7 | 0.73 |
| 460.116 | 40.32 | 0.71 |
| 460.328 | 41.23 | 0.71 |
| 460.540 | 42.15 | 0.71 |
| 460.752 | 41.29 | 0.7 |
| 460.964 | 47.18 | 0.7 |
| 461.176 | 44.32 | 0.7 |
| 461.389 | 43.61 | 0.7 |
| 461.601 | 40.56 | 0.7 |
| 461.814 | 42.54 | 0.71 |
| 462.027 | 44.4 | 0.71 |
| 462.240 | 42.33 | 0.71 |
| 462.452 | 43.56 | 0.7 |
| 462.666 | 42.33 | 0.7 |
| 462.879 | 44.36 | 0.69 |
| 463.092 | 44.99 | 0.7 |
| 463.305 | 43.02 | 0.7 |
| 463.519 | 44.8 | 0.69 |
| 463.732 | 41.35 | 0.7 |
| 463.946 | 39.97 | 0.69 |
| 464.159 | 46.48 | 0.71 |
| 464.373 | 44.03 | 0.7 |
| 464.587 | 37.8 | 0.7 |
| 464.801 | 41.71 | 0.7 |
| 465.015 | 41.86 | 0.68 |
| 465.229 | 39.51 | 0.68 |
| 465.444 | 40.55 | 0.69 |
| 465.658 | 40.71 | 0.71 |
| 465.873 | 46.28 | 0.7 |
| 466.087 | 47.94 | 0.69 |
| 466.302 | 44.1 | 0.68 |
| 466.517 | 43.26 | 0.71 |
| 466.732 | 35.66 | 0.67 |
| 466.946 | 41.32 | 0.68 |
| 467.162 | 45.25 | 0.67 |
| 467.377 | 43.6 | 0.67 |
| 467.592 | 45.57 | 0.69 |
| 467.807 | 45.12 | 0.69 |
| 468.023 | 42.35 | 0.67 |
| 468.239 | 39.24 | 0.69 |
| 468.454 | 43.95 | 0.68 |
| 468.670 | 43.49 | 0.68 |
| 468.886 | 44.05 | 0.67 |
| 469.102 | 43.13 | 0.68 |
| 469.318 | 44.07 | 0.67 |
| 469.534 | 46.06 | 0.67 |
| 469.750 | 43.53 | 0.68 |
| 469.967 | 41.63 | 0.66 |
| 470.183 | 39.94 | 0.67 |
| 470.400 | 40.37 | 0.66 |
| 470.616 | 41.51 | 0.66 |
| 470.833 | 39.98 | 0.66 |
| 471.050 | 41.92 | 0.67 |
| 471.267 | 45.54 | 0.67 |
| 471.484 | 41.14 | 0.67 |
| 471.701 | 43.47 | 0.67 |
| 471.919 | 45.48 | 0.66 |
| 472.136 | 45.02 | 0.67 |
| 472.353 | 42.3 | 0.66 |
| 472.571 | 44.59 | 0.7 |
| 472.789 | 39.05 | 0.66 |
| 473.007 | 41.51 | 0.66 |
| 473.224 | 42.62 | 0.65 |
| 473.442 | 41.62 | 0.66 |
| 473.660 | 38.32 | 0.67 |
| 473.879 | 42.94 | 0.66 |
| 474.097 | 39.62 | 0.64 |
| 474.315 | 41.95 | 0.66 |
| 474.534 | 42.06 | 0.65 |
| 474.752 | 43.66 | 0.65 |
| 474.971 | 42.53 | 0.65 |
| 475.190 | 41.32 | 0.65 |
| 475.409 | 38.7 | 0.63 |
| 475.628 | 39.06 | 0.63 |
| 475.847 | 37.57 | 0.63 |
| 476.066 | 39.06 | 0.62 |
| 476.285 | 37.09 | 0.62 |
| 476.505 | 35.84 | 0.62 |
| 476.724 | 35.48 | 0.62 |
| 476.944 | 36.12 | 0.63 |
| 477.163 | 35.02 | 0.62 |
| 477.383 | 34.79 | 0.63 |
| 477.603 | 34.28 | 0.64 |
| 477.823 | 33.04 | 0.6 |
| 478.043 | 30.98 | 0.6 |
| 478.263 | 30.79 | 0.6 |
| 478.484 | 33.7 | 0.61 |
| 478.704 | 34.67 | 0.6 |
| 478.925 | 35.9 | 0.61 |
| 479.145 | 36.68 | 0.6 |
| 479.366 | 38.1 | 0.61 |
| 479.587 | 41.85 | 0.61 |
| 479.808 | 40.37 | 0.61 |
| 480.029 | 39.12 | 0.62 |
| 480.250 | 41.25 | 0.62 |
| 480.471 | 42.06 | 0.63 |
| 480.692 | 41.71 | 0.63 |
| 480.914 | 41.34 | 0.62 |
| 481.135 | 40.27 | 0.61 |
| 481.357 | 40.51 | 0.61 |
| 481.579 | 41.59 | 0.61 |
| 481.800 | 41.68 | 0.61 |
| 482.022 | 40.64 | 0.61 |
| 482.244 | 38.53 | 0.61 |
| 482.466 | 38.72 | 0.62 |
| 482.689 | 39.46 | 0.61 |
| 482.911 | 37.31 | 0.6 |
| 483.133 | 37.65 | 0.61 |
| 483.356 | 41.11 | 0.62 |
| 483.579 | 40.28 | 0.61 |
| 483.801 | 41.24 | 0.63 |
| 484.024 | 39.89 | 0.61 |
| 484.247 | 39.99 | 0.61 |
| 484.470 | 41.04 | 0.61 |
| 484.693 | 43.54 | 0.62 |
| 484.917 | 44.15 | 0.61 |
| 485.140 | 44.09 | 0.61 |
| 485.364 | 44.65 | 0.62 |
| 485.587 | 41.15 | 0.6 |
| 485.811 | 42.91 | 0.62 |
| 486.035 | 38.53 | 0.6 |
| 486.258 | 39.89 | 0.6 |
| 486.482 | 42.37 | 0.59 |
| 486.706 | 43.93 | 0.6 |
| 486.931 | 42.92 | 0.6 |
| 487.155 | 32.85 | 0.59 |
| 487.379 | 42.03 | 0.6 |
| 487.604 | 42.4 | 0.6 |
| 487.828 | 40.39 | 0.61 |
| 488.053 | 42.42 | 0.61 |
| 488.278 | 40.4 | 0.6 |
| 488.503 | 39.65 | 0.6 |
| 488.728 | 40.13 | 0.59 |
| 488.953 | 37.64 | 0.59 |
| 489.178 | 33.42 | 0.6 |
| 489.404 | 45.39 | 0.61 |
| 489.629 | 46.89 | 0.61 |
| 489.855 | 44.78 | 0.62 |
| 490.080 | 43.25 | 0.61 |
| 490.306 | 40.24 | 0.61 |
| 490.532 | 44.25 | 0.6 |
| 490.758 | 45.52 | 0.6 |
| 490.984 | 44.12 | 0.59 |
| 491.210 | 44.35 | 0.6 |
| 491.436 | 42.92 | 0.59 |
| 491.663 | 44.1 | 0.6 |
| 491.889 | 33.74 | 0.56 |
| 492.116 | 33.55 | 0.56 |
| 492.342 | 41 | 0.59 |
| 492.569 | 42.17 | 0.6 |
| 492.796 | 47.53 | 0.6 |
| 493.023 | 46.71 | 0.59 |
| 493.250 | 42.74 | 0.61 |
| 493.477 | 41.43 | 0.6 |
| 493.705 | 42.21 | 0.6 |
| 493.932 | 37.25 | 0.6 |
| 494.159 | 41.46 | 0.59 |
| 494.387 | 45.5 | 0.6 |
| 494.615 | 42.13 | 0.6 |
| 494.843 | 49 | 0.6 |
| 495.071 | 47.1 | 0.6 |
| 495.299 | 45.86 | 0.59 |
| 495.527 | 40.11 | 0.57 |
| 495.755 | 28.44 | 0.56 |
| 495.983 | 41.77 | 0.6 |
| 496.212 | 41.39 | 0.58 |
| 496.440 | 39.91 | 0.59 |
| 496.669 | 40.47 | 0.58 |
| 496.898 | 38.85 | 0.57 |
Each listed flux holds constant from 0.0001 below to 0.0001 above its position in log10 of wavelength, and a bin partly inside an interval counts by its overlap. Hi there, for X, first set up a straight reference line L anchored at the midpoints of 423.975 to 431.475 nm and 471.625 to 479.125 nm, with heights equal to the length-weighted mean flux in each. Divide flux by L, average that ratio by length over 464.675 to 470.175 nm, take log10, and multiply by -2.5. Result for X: -0.212 mag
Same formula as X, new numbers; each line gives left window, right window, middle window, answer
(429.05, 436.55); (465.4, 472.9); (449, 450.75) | -0.14 mag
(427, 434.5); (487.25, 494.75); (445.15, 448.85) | -0.20 mag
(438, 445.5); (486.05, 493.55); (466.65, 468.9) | -0.21 mag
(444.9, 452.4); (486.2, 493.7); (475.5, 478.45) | 0.12 mag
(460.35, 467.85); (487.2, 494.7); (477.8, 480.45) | 0.15 mag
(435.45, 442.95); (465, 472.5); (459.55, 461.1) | -0.12 mag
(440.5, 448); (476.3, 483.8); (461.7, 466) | -0.24 mag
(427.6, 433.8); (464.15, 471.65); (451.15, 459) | -0.09 mag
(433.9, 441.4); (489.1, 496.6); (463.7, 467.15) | -0.22 mag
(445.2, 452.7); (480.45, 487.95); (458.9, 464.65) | -0.16 mag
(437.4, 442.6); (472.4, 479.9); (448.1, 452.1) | -0.24 mag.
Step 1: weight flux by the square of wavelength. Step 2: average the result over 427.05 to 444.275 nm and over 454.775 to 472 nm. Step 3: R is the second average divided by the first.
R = 1.9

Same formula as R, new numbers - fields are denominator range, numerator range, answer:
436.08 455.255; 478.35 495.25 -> 1.55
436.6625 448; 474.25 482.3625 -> 1.56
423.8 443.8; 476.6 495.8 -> 2.17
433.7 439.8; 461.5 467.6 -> 1.81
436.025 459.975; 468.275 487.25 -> 1.36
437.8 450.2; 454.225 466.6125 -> 1.50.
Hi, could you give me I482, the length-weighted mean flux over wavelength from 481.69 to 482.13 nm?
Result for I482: 41.2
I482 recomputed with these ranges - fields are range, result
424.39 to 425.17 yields 18.4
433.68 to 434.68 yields 25.7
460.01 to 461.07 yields 42.5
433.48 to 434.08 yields 24.4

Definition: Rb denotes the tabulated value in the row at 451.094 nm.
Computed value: 40.19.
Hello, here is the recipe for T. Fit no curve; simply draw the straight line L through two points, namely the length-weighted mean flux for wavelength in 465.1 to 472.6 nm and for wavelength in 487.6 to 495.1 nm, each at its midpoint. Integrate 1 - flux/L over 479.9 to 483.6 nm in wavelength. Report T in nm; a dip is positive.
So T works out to 0.20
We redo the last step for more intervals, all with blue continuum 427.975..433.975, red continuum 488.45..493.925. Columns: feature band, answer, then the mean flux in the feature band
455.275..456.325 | -0.39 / 40.8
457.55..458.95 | -0.47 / 40.9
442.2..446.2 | -0.42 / 28.5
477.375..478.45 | 0.14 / 32.6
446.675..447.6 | -0.28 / 34.9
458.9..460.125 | -0.43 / 42.1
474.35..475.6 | -0.18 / 41.5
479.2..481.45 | -0.14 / 40.6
